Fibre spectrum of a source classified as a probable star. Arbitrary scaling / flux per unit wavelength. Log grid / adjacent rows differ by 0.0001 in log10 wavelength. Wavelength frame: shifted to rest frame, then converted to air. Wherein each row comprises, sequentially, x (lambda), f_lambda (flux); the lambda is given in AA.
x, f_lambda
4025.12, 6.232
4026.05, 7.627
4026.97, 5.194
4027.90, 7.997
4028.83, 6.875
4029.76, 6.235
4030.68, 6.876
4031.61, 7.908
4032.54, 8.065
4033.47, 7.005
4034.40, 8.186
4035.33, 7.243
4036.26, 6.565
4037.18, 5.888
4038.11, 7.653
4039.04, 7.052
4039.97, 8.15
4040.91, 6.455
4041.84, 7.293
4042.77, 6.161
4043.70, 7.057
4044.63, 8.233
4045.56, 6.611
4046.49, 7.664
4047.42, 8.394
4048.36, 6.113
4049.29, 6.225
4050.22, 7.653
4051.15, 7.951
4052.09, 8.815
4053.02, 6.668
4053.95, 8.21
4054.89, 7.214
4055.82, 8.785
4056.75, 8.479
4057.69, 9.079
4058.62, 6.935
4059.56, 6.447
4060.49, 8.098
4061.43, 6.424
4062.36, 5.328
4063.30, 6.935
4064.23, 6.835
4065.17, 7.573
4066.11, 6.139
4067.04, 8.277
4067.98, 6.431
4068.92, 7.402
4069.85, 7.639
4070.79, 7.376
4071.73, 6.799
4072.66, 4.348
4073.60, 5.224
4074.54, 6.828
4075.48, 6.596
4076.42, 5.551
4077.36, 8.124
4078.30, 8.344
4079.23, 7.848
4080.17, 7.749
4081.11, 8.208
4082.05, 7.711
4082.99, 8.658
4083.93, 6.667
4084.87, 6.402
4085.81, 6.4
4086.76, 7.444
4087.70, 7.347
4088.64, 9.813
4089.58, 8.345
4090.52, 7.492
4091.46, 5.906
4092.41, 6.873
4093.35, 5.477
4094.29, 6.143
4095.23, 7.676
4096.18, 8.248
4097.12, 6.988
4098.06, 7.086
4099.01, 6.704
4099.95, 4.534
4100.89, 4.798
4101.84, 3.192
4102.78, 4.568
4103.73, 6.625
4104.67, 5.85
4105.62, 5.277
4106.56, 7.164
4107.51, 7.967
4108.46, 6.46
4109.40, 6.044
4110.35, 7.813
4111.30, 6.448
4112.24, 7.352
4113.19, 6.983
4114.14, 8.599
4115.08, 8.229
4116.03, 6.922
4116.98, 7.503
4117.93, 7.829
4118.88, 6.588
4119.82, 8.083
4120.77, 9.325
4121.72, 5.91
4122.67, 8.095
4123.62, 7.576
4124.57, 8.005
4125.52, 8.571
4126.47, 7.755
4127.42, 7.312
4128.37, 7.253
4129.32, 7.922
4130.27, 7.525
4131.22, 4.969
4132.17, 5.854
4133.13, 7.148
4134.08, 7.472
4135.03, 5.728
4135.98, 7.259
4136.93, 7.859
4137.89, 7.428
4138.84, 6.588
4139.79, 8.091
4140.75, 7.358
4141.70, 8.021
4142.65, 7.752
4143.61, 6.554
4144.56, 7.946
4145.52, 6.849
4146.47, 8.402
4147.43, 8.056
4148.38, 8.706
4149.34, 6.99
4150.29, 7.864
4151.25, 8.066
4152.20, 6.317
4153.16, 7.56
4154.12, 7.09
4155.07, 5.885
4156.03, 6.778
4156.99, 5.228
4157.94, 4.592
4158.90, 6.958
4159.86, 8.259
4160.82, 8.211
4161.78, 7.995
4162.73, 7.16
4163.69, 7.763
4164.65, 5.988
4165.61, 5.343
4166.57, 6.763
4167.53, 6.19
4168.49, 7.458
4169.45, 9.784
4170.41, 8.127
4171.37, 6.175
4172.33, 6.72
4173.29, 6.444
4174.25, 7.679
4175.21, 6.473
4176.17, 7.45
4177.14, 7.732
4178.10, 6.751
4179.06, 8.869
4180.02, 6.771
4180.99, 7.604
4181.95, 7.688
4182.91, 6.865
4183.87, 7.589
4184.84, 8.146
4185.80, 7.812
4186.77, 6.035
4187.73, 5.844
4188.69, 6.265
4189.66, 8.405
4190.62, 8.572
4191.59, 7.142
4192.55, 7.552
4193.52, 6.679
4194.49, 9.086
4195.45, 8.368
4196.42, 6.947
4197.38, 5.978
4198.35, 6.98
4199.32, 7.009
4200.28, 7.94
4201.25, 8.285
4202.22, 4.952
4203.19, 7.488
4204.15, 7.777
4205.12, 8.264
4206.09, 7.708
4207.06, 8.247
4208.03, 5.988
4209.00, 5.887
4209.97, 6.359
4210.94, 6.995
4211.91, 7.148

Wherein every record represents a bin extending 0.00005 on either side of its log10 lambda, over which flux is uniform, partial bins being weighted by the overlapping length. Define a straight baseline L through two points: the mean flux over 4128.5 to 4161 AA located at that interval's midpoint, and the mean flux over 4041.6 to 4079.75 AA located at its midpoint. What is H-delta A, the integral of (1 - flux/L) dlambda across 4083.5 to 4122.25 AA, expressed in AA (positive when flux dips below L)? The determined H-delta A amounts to 1.6 AA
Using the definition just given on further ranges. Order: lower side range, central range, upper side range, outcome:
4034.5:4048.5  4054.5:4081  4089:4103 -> -1.4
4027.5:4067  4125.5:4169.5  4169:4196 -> 1.4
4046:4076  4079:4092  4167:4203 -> -0.7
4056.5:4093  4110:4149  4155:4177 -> -2.3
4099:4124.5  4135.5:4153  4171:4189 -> -1.6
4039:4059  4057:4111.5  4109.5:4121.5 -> 5.0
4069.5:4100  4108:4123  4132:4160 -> -0.6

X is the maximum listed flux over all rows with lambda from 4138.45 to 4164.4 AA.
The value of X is 8.706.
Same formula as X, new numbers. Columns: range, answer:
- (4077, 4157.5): 9.813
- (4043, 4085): 9.079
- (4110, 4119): 8.599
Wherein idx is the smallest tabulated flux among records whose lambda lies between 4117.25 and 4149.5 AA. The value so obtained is 4.969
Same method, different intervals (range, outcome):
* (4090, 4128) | 3.192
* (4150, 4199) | 4.592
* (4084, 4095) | 5.477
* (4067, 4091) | 4.348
